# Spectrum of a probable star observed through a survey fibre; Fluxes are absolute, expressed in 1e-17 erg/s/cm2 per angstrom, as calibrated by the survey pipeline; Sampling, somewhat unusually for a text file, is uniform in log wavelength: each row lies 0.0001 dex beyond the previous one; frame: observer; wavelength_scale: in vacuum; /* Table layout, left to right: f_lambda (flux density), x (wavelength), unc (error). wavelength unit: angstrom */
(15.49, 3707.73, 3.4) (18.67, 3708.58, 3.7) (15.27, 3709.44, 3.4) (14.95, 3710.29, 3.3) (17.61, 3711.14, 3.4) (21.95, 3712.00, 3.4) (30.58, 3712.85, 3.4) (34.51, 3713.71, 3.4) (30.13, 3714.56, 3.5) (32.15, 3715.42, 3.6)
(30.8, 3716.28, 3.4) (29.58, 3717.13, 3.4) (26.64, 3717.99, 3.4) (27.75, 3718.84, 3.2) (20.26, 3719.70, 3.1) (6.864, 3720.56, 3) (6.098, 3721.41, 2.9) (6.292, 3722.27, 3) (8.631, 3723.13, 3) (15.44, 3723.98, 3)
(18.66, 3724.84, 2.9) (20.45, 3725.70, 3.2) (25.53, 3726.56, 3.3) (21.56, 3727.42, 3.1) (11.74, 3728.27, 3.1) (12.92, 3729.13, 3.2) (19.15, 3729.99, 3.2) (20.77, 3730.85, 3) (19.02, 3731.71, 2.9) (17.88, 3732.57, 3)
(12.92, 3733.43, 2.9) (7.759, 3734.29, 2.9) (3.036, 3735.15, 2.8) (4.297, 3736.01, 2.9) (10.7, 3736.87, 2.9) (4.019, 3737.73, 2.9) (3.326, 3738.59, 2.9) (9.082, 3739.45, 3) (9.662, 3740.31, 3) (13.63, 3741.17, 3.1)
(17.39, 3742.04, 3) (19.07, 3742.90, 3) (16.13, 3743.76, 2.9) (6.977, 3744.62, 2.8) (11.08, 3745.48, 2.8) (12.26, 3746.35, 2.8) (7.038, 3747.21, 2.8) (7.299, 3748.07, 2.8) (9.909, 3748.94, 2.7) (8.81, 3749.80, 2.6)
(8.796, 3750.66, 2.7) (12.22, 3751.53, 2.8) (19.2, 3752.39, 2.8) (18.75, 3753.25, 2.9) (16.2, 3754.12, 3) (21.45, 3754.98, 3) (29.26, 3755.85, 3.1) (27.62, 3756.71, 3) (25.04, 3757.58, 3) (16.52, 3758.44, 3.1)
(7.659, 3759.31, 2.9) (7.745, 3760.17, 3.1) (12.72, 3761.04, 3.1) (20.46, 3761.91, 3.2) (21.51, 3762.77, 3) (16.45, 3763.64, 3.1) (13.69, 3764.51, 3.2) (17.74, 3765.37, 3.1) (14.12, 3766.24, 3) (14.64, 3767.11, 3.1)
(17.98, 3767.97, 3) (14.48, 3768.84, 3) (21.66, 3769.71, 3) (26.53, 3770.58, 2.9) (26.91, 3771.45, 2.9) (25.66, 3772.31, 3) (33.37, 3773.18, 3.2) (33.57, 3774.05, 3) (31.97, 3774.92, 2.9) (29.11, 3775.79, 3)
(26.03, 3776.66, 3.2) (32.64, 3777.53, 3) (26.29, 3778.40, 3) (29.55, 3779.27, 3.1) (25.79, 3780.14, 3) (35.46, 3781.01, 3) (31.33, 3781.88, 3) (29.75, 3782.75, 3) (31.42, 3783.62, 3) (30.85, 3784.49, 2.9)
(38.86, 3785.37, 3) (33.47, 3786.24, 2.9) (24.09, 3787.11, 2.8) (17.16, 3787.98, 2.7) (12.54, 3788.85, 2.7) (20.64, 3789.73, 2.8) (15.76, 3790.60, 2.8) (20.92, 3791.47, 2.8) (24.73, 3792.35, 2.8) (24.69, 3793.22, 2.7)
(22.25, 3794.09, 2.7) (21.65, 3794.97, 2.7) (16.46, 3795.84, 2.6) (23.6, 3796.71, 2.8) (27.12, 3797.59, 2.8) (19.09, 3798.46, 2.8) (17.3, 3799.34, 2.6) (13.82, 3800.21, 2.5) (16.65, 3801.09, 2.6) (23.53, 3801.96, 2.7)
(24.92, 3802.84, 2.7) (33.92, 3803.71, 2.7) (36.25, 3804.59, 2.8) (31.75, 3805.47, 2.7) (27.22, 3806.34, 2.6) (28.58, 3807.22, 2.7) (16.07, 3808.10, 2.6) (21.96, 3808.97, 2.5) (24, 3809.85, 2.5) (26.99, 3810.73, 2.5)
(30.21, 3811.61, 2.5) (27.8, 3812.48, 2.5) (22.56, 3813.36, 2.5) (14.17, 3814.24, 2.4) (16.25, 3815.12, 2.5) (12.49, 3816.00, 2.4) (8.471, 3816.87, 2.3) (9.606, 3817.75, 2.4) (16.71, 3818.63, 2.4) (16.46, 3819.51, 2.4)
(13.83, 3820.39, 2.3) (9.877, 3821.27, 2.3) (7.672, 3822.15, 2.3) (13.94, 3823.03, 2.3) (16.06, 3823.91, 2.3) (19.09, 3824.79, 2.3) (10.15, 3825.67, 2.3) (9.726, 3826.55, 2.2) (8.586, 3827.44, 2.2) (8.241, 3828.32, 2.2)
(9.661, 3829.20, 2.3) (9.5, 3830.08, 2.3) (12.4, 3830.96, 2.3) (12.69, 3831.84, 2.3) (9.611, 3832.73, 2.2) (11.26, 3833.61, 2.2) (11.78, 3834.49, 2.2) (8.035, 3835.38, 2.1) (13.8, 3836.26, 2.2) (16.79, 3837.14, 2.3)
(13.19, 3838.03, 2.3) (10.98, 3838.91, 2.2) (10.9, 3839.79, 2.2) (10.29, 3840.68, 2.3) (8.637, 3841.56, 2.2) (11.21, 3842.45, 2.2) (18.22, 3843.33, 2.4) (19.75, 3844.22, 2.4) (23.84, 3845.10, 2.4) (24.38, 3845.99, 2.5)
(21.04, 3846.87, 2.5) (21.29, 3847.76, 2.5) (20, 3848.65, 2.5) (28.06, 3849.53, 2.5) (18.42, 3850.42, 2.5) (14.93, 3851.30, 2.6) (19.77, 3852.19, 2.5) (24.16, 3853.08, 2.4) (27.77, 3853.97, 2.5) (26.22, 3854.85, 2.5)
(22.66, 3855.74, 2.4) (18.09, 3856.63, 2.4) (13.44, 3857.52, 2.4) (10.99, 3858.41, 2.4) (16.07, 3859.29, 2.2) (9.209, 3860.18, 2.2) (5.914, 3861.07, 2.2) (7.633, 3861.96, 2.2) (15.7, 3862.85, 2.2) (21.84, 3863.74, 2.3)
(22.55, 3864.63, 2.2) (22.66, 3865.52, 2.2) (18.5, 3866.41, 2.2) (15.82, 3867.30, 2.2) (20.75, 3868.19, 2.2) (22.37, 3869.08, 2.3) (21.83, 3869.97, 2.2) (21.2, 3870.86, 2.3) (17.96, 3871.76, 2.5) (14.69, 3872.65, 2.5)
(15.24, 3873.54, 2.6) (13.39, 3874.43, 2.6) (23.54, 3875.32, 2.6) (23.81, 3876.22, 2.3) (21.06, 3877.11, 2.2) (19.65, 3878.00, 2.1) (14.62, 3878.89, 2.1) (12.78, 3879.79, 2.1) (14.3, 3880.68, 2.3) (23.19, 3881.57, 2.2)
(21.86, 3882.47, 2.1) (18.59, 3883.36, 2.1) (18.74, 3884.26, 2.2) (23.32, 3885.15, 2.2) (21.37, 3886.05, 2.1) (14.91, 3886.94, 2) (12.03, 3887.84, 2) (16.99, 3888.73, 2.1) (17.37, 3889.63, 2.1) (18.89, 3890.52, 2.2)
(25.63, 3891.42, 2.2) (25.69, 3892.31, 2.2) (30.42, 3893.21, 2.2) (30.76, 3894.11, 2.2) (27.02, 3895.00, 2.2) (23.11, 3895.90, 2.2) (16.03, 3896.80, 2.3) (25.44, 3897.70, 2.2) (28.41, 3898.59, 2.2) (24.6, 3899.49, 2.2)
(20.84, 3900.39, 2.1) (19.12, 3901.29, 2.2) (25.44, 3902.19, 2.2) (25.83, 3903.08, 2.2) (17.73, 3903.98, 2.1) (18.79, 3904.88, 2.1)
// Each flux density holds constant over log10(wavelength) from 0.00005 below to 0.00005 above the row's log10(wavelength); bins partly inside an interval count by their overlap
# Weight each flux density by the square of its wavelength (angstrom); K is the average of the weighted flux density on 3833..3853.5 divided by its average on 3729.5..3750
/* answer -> 1.5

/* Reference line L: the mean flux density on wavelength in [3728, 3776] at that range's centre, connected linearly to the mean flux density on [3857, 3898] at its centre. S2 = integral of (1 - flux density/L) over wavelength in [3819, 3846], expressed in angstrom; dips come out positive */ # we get 7.7 angstrom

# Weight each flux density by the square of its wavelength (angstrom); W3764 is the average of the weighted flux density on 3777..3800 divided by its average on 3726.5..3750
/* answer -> 2.13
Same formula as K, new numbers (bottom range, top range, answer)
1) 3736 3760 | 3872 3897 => 1.60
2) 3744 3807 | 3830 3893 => 0.85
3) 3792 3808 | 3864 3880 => 0.83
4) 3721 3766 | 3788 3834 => 1.34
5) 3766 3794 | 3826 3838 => 0.44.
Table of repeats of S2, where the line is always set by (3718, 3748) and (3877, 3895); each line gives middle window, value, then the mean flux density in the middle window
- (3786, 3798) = -4.2 angstrom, 21.6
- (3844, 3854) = -1.7 angstrom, 21.8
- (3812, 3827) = 2.4 angstrom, 14.5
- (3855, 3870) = 1.8 angstrom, 16.9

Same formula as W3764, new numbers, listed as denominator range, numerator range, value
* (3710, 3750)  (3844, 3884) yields 1.29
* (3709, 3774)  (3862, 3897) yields 1.26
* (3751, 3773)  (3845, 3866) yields 1.06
